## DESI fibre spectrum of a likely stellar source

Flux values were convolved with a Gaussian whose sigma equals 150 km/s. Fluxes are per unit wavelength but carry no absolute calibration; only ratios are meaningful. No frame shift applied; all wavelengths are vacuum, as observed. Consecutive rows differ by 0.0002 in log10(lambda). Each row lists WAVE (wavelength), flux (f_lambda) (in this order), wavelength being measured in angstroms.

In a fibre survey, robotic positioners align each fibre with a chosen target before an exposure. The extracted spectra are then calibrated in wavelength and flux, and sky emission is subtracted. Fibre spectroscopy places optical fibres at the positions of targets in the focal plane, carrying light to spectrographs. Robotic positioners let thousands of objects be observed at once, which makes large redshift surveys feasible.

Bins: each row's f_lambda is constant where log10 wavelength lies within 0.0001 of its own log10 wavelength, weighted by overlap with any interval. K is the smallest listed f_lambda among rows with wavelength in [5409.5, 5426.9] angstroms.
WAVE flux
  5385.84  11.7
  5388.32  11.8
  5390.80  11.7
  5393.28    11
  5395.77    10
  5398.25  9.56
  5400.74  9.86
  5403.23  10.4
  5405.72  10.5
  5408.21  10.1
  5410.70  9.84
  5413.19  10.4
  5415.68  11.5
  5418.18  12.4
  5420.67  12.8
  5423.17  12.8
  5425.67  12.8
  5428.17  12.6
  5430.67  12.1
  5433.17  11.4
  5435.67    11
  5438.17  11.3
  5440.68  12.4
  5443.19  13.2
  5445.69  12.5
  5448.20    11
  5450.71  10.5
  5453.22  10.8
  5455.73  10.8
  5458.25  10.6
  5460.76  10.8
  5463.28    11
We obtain 9.84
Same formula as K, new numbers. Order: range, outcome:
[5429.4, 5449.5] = 11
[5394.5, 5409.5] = 9.56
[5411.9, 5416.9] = 10.4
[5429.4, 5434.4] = 11.4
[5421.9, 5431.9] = 12.1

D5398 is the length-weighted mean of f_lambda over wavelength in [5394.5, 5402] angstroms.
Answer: 9.8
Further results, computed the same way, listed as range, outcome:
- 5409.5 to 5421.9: 11.4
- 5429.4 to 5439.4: 11.5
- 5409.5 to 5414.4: 10.1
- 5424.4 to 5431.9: 12.5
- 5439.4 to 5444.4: 12.8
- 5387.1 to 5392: 11.8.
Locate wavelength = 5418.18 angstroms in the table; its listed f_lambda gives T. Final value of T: 12.4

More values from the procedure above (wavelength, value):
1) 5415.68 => 11.5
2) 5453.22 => 10.8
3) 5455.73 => 10.8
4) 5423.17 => 12.8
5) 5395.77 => 10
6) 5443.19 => 13.2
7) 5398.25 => 9.56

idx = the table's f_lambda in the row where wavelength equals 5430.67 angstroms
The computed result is 12.1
